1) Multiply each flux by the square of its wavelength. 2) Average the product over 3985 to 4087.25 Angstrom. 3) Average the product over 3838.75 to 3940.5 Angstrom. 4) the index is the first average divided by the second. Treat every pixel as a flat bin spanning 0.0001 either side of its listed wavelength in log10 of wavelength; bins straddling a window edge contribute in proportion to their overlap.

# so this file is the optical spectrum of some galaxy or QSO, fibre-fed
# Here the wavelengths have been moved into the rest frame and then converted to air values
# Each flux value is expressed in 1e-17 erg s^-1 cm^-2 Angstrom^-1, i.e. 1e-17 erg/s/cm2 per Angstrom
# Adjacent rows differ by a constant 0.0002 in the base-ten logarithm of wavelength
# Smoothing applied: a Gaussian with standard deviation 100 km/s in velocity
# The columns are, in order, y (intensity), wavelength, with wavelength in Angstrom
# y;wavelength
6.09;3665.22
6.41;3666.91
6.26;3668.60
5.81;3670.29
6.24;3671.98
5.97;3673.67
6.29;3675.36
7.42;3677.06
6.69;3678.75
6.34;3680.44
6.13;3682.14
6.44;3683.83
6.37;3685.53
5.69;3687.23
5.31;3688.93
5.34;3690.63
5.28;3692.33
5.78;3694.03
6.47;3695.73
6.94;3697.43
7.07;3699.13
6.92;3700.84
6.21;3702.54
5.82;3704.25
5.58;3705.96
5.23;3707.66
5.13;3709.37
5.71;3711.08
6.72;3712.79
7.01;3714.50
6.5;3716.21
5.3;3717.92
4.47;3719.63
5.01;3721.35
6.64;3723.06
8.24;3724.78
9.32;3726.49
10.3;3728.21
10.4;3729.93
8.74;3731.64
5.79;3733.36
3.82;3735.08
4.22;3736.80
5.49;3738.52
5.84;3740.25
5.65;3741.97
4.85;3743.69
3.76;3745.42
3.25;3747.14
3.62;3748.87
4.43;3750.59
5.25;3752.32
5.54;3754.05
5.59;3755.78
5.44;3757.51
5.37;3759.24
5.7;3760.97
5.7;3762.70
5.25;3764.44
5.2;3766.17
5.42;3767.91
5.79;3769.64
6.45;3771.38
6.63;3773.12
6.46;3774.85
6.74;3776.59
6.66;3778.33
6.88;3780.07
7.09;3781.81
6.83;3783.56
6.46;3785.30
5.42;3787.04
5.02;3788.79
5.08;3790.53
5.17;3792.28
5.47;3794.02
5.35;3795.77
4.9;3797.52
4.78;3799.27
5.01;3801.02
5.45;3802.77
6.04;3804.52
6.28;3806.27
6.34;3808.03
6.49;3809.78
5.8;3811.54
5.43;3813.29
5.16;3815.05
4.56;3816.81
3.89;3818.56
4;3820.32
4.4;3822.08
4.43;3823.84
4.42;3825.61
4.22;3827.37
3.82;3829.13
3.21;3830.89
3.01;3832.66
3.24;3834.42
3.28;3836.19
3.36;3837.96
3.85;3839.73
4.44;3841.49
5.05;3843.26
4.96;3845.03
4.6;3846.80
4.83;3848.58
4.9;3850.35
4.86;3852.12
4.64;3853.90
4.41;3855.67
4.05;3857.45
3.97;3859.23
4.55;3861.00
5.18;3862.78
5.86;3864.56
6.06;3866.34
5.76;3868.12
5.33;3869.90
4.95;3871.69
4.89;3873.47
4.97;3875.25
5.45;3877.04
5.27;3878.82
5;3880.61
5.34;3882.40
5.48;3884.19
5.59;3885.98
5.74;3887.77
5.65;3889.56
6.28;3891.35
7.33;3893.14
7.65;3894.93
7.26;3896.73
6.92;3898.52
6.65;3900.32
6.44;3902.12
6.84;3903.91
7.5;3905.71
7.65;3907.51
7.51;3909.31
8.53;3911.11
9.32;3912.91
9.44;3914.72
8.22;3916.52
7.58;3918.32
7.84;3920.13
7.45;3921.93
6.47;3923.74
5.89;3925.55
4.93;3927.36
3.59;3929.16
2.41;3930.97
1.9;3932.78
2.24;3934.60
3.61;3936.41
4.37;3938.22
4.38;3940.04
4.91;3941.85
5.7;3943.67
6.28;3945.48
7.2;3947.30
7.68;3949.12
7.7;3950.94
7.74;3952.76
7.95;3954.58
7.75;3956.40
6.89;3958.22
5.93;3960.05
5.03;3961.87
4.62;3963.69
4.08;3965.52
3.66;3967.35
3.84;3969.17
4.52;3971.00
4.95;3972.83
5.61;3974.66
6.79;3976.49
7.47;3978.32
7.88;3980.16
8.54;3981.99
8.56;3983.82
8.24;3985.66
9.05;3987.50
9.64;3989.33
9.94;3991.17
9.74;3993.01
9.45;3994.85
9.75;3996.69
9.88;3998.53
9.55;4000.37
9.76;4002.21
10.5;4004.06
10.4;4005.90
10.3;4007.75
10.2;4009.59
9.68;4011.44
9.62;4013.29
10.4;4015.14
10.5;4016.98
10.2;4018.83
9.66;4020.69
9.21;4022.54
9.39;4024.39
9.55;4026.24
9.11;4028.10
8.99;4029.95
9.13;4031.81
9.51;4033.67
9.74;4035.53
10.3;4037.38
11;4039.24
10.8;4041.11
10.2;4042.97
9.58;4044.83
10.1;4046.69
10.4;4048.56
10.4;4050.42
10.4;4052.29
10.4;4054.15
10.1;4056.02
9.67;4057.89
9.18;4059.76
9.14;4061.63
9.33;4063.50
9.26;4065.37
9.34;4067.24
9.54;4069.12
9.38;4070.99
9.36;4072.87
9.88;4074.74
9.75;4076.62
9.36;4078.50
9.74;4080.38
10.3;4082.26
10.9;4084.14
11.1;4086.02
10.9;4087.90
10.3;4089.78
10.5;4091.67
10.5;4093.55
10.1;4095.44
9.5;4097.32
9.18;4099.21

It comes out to 1.9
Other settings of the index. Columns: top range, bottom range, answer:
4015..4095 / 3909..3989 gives 1.67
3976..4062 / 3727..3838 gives 2.02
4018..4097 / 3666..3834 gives 2.02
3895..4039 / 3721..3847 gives 1.54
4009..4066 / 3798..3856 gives 2.36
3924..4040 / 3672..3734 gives 1.35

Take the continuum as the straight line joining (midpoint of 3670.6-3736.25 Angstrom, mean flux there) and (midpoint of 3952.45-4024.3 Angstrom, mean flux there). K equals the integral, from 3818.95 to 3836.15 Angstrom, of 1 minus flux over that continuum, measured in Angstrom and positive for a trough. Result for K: 8.0 Angstrom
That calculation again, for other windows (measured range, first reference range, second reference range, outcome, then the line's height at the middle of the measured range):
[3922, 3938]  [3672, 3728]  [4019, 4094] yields 8.4 Angstrom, 8.6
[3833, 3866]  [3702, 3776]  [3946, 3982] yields 8.7 Angstrom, 6.05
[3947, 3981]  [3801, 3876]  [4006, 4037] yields 8.3 Angstrom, 8.16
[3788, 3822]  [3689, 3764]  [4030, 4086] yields 7.9 Angstrom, 6.86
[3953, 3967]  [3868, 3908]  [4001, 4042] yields 3.6 Angstrom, 8.14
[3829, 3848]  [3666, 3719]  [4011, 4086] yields 9.3 Angstrom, 7.65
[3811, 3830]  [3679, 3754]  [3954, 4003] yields 5.8 Angstrom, 6.55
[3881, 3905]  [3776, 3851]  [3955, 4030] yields 0.3 Angstrom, 6.46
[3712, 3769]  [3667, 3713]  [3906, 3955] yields 2.5 Angstrom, 6.14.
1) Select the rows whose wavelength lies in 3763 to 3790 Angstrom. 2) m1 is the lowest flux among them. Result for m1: 5.02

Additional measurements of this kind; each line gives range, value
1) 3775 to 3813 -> 4.78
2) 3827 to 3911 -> 3.01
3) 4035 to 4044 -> 9.74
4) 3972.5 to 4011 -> 4.95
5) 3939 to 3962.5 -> 4.38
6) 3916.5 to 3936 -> 1.9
